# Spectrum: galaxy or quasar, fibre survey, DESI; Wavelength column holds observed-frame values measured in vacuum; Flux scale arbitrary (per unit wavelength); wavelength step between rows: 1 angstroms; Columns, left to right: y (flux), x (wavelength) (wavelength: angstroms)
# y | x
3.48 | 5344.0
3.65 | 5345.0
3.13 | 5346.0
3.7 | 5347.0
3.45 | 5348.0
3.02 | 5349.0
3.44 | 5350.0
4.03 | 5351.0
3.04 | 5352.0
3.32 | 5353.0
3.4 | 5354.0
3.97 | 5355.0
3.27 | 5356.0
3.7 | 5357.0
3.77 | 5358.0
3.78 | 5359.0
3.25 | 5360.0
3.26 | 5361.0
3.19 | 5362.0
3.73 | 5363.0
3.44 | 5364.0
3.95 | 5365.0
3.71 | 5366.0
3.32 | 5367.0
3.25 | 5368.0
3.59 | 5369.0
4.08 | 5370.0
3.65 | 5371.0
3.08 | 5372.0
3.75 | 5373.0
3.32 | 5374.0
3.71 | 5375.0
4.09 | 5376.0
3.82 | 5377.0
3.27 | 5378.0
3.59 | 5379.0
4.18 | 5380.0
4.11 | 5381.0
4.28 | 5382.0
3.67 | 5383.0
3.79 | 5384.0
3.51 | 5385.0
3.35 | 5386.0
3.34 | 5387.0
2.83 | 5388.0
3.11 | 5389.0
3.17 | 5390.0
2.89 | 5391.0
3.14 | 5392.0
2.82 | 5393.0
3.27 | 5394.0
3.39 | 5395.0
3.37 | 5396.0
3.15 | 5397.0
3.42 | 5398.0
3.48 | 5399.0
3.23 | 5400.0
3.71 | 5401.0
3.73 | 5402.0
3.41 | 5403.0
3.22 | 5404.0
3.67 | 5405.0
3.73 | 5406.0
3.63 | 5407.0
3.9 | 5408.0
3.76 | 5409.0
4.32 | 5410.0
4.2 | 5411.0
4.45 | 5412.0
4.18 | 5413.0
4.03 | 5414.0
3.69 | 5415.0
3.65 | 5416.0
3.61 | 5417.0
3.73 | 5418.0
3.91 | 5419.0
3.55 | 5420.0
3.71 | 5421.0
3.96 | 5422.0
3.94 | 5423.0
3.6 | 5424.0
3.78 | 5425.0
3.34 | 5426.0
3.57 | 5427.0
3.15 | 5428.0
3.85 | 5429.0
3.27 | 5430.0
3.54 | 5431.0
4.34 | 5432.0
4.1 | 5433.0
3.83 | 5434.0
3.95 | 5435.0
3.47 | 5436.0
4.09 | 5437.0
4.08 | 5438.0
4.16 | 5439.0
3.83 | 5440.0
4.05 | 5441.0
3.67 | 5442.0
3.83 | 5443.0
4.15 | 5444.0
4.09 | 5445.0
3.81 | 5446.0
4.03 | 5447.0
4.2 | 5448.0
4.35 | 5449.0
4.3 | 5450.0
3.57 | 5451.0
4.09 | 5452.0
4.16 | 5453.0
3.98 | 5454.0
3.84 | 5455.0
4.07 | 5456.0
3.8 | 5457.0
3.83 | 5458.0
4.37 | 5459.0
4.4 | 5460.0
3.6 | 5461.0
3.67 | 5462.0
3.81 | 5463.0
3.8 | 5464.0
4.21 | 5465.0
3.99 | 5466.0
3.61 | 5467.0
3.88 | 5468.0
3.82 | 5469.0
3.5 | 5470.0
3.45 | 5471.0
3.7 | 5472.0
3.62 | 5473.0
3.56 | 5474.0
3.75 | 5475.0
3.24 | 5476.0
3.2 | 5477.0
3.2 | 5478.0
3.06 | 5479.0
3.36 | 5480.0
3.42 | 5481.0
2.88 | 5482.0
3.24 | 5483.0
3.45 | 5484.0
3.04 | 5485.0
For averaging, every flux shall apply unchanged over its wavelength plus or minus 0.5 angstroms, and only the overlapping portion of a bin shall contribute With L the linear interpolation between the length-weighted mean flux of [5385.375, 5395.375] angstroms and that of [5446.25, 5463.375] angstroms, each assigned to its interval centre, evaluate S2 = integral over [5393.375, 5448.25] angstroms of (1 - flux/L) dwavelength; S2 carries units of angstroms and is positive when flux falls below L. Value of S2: -3.4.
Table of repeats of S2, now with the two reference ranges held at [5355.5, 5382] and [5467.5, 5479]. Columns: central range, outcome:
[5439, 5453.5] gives -1.9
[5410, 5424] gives -1.3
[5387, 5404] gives 1.6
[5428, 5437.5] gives -0.6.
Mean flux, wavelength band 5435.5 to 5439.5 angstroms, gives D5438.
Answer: 3.95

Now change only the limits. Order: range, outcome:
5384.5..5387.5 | 3.4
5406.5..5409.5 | 3.76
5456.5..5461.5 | 4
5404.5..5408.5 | 3.73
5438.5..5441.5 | 4.01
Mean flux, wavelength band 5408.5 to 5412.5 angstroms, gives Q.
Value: 4.18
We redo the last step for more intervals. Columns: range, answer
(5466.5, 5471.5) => 3.65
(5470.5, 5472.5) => 3.58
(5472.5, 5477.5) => 3.47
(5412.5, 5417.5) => 3.83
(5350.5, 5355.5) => 3.55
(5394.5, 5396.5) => 3.38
